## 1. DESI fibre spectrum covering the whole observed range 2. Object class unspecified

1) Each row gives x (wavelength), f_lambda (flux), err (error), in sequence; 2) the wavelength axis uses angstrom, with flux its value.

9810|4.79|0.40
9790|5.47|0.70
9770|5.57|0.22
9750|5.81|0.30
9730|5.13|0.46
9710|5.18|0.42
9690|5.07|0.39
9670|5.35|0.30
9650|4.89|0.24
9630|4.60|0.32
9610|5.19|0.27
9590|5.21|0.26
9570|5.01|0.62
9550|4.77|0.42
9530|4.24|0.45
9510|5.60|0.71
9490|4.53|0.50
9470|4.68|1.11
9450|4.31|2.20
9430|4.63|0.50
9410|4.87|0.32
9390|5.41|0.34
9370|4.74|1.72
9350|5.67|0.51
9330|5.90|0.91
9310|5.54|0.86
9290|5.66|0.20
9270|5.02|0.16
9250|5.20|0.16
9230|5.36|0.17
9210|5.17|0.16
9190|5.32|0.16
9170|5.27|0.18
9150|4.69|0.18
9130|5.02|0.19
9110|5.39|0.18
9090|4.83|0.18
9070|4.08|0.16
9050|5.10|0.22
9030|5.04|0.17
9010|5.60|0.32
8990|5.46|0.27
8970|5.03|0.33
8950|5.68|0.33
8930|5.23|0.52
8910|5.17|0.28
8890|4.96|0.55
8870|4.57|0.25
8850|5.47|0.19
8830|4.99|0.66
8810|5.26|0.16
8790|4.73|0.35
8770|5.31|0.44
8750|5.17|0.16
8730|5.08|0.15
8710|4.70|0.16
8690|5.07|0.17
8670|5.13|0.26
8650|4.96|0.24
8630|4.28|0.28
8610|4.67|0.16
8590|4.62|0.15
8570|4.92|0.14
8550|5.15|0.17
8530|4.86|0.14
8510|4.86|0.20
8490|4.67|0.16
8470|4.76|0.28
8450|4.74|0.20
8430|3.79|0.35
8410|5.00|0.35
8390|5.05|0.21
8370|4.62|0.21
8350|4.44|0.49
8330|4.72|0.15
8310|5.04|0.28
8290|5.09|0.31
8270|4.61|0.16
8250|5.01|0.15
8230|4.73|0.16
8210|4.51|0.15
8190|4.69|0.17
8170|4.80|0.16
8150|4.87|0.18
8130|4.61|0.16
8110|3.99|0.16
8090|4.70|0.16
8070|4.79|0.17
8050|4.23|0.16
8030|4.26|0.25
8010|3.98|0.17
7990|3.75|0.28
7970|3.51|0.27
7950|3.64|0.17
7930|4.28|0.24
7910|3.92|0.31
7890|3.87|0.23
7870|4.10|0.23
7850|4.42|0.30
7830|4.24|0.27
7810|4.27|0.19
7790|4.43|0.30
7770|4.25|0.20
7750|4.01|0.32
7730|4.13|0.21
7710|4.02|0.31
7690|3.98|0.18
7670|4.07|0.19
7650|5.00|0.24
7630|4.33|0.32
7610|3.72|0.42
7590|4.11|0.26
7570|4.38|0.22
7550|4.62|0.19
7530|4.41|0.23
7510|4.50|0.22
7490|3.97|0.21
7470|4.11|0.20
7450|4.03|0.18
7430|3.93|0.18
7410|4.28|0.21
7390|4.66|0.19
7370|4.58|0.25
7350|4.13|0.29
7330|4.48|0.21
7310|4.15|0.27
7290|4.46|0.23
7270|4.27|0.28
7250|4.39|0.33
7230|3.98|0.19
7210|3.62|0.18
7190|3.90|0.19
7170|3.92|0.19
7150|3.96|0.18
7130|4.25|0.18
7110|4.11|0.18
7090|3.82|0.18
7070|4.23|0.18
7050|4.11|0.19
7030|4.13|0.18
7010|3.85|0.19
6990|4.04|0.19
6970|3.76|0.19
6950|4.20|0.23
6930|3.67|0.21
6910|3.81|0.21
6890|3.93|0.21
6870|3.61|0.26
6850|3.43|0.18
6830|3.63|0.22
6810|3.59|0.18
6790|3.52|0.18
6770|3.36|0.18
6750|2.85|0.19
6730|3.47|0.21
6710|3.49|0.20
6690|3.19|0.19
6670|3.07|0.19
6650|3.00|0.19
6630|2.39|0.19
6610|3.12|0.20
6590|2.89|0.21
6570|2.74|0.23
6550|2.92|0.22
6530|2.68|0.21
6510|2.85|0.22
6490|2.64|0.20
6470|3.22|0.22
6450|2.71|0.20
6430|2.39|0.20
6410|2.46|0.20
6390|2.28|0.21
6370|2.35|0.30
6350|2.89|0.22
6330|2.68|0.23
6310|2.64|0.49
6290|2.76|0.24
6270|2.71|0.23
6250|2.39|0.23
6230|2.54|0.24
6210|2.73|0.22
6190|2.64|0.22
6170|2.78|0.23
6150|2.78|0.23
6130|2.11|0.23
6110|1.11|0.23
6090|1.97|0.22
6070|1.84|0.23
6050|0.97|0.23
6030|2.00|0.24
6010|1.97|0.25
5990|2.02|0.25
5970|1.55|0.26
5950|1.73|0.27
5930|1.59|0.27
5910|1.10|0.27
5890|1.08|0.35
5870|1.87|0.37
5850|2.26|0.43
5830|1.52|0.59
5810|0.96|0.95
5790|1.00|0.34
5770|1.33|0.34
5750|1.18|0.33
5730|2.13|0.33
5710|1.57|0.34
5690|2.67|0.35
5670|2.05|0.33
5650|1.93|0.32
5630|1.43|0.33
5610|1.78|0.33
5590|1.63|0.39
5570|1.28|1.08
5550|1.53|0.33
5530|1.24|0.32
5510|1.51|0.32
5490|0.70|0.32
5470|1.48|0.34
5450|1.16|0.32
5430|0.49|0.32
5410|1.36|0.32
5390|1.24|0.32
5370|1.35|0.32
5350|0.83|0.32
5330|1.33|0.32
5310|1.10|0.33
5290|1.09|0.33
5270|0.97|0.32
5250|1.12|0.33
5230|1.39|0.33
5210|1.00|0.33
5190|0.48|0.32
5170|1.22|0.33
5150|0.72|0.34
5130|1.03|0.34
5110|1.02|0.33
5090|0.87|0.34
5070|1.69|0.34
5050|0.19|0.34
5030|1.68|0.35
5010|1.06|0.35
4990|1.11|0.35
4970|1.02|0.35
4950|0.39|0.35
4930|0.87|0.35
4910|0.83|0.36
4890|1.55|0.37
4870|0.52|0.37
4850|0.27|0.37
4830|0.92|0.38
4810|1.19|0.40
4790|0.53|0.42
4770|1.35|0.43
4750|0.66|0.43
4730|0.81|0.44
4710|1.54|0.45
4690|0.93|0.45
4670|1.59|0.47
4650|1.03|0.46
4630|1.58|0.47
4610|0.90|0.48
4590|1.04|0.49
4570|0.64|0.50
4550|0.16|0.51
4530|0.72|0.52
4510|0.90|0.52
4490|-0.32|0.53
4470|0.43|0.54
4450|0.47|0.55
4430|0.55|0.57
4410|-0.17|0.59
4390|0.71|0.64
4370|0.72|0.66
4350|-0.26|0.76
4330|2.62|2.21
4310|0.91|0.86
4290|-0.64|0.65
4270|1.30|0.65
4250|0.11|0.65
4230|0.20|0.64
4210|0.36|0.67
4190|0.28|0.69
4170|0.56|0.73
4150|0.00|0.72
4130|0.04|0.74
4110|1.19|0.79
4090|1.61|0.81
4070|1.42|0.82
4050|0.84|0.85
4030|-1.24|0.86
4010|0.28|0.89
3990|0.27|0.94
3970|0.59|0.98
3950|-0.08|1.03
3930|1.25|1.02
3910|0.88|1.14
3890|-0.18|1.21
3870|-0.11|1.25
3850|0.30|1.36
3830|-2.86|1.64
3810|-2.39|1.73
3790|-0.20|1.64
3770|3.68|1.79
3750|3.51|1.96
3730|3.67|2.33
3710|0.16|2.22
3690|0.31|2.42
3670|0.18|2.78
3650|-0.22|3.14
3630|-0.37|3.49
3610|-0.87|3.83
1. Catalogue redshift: 0.539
